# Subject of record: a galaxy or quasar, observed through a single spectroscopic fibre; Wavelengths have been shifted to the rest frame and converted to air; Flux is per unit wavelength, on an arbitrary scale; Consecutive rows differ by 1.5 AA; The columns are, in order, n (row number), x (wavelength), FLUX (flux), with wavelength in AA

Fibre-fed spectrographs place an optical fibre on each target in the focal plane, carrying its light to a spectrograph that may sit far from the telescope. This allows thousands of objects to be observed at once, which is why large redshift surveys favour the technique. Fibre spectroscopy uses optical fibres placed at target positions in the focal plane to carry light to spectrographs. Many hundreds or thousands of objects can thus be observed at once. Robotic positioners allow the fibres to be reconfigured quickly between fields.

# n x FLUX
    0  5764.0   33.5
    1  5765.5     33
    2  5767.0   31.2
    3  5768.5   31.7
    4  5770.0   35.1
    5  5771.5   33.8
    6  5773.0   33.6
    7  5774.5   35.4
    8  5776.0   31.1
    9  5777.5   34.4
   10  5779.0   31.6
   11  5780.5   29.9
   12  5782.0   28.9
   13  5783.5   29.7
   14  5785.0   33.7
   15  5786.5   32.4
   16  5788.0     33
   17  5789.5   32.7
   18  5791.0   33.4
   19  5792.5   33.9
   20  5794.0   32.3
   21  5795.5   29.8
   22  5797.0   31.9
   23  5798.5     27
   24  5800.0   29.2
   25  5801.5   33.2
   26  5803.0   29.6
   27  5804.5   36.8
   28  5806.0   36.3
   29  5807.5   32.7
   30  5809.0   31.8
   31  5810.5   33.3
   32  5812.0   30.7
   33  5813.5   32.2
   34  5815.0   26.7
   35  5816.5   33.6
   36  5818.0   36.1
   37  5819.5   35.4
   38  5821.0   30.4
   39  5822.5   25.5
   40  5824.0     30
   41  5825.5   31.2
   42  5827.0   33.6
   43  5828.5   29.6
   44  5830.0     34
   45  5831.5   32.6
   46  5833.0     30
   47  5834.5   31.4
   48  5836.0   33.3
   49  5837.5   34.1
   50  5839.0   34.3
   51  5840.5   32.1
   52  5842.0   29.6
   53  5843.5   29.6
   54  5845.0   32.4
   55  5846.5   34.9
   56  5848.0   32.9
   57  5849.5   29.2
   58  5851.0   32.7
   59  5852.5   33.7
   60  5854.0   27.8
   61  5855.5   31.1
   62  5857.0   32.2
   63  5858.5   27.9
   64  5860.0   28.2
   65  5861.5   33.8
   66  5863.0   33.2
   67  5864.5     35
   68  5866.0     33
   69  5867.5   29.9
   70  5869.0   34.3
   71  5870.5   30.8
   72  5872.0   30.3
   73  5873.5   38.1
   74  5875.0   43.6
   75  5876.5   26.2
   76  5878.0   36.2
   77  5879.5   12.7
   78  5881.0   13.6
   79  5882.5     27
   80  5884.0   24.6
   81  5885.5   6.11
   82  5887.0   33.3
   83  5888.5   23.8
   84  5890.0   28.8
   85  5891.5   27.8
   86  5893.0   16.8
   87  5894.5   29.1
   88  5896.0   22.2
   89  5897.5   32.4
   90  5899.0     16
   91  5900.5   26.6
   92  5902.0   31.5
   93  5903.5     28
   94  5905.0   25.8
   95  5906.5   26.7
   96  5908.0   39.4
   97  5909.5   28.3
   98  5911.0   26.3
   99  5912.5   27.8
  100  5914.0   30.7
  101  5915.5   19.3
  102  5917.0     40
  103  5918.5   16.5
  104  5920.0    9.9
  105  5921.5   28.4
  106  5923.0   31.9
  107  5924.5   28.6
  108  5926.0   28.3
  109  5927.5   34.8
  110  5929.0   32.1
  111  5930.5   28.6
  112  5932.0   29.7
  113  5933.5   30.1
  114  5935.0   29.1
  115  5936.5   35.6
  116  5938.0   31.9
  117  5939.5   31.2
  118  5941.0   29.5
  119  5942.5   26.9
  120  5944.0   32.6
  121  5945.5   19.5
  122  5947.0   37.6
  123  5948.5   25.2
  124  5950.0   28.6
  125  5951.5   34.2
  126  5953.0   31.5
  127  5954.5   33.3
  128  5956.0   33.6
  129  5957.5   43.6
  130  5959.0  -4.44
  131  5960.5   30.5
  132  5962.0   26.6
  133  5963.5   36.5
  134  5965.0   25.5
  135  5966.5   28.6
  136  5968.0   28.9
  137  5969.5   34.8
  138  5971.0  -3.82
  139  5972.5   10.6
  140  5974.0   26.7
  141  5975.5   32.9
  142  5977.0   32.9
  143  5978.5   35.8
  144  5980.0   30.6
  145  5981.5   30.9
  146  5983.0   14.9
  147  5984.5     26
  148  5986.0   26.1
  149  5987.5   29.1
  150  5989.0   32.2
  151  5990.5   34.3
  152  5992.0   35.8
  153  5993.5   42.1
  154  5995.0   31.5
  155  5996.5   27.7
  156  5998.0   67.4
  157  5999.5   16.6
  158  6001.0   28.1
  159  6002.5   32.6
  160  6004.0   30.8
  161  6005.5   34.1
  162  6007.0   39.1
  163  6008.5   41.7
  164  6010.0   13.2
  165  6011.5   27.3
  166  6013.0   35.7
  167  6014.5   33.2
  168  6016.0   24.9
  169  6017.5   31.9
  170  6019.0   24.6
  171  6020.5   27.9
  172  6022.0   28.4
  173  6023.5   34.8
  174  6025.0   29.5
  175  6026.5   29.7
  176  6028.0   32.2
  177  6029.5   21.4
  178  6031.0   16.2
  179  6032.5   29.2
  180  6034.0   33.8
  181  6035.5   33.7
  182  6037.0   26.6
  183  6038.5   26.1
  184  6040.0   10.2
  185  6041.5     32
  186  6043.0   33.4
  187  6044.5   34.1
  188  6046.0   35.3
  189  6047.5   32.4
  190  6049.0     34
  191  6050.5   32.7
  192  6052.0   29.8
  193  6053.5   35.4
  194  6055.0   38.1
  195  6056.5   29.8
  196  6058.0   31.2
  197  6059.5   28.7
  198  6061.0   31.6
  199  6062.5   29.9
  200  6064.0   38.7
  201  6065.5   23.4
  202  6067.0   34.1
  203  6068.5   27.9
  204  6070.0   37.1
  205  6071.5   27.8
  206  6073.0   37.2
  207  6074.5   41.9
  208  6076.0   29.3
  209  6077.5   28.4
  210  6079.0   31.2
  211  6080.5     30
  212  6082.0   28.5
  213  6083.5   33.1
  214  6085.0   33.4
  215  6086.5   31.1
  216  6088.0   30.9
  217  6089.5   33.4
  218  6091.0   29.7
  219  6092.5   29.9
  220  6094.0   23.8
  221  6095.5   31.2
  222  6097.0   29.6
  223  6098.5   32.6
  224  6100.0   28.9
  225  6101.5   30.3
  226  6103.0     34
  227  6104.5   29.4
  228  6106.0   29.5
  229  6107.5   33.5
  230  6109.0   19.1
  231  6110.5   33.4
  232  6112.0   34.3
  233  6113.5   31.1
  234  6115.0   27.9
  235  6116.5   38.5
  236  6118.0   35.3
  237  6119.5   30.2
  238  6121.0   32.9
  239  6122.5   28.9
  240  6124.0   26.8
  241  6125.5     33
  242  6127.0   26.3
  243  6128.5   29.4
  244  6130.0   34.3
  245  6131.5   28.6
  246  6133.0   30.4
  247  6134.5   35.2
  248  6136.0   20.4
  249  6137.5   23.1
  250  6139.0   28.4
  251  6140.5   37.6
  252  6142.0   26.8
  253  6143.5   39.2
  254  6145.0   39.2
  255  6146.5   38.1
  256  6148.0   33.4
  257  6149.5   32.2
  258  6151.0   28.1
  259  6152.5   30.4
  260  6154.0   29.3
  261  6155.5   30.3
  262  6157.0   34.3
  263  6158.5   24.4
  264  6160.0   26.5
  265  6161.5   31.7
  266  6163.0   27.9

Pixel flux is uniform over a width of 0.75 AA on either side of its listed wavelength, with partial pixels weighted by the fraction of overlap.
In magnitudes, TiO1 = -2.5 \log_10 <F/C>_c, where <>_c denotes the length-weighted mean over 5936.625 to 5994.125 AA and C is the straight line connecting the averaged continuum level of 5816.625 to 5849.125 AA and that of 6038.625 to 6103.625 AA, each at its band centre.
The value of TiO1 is 0.11 mag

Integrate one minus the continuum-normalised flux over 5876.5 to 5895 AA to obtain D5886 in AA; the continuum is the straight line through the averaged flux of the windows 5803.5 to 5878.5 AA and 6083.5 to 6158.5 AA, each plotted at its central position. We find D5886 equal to 5.0 AA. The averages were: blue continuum 32.3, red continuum 30.9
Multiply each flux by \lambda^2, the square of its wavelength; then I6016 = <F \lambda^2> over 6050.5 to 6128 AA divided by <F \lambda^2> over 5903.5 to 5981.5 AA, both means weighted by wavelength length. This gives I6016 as 1.2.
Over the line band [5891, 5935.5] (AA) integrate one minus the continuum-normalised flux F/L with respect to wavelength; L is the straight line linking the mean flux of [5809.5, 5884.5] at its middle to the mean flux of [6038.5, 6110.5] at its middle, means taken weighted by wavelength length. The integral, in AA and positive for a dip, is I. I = 5.2 AA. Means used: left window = 31.1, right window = 31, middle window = 27.4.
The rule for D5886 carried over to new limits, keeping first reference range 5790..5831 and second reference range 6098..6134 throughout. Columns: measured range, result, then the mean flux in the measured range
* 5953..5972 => 3.1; 26.1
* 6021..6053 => 1.8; 29.3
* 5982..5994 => 0.5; 29.8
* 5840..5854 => 0.0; 31.7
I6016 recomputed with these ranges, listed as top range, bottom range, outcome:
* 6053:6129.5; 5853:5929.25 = 1.19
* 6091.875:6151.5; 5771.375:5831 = 1.08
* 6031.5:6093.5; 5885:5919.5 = 1.26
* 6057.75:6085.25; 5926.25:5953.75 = 1.09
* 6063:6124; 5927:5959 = 1.08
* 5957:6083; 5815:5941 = 1.07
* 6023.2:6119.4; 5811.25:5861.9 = 1.06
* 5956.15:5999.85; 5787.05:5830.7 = 0.96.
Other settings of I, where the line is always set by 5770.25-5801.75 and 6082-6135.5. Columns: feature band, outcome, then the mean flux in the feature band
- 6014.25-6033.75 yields 1.93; 28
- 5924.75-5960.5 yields 1.93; 29.7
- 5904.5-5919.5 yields 1.76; 27.8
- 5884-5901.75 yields 4.18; 24.1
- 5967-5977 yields 2.75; 22.7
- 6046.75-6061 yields -0.66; 32.4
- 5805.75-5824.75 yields 0.05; 31.8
